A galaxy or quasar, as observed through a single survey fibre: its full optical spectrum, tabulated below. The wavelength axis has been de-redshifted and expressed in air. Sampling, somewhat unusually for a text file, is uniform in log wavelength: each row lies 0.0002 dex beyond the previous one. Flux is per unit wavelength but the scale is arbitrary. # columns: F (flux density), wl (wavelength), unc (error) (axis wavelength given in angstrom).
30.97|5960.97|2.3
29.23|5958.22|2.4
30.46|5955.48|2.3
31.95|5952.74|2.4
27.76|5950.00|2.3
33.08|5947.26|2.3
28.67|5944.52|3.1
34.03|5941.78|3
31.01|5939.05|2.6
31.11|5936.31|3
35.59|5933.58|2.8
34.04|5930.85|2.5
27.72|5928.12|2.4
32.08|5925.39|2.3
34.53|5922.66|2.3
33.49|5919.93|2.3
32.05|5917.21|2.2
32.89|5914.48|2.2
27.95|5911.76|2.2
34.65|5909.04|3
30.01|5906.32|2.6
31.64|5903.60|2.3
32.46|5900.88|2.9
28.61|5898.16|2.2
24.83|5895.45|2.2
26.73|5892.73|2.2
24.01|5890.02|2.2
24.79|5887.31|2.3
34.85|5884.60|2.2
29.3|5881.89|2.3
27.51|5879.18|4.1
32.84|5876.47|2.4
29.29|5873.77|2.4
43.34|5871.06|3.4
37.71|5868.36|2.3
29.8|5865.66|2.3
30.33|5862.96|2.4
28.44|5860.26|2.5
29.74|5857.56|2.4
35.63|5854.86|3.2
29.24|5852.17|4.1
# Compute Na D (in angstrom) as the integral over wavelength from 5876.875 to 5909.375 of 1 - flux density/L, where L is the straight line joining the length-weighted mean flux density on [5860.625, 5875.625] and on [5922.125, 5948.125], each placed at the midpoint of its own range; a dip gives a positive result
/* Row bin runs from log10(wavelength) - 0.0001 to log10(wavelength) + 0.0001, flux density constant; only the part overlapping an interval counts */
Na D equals 4.0 angstrom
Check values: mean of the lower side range 33.7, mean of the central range 29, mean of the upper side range 32.1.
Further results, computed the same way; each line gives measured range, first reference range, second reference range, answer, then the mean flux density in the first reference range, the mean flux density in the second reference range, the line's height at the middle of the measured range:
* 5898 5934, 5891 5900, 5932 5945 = -3.1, 26.9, 32.4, 29.5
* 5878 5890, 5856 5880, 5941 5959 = 1.3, 32.2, 30.7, 31.9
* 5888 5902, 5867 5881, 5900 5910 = 2.4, 34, 32.1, 32.7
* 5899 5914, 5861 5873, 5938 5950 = 0.7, 34.7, 31.3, 32.9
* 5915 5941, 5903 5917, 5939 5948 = -0.7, 31.5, 31.7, 31.6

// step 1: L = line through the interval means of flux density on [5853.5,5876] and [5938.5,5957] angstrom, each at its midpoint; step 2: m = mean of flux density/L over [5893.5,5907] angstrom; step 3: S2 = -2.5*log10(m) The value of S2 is 0.099 mag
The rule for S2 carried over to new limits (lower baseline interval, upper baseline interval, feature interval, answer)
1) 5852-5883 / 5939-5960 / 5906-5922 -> -0.03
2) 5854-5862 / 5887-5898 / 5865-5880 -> -0.18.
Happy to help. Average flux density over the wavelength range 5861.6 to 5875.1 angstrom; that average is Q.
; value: 34.1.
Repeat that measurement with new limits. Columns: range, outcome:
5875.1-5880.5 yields 30.2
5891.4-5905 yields 28.9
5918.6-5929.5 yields 31.9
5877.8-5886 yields 30.5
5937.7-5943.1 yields 32.5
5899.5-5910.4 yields 32.2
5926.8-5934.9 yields 32.5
